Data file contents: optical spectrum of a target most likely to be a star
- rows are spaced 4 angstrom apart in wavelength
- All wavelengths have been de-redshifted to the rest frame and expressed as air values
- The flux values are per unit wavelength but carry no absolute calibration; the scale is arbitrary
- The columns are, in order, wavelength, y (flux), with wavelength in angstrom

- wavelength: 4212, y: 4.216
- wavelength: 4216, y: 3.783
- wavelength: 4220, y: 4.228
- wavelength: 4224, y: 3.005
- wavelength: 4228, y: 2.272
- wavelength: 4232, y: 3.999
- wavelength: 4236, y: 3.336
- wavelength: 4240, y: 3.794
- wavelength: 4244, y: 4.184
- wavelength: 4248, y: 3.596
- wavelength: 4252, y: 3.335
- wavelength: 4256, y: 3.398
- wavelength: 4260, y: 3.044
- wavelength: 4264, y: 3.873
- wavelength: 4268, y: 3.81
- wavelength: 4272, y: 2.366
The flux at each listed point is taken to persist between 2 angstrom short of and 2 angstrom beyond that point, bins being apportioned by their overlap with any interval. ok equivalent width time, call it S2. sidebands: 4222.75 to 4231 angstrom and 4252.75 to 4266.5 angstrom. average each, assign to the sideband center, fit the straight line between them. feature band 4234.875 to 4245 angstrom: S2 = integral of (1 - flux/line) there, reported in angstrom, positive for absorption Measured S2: -2.4 angstrom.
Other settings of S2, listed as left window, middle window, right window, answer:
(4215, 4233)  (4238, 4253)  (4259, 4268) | -1.1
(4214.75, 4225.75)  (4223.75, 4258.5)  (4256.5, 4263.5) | 0.2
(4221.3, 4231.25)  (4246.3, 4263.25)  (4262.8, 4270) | 0.9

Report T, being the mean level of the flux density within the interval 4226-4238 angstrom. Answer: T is 3.2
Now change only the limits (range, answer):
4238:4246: 3.99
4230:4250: 3.78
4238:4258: 3.66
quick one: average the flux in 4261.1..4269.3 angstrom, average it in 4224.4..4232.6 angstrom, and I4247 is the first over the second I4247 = 1.27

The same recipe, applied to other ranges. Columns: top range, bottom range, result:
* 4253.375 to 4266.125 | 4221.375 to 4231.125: 1.19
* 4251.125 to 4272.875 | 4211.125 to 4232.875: 0.95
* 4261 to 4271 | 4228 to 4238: 1.07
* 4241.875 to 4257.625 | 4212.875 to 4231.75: 1.06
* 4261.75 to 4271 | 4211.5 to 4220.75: 0.91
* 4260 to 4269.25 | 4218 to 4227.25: 1.07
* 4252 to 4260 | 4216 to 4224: 0.86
